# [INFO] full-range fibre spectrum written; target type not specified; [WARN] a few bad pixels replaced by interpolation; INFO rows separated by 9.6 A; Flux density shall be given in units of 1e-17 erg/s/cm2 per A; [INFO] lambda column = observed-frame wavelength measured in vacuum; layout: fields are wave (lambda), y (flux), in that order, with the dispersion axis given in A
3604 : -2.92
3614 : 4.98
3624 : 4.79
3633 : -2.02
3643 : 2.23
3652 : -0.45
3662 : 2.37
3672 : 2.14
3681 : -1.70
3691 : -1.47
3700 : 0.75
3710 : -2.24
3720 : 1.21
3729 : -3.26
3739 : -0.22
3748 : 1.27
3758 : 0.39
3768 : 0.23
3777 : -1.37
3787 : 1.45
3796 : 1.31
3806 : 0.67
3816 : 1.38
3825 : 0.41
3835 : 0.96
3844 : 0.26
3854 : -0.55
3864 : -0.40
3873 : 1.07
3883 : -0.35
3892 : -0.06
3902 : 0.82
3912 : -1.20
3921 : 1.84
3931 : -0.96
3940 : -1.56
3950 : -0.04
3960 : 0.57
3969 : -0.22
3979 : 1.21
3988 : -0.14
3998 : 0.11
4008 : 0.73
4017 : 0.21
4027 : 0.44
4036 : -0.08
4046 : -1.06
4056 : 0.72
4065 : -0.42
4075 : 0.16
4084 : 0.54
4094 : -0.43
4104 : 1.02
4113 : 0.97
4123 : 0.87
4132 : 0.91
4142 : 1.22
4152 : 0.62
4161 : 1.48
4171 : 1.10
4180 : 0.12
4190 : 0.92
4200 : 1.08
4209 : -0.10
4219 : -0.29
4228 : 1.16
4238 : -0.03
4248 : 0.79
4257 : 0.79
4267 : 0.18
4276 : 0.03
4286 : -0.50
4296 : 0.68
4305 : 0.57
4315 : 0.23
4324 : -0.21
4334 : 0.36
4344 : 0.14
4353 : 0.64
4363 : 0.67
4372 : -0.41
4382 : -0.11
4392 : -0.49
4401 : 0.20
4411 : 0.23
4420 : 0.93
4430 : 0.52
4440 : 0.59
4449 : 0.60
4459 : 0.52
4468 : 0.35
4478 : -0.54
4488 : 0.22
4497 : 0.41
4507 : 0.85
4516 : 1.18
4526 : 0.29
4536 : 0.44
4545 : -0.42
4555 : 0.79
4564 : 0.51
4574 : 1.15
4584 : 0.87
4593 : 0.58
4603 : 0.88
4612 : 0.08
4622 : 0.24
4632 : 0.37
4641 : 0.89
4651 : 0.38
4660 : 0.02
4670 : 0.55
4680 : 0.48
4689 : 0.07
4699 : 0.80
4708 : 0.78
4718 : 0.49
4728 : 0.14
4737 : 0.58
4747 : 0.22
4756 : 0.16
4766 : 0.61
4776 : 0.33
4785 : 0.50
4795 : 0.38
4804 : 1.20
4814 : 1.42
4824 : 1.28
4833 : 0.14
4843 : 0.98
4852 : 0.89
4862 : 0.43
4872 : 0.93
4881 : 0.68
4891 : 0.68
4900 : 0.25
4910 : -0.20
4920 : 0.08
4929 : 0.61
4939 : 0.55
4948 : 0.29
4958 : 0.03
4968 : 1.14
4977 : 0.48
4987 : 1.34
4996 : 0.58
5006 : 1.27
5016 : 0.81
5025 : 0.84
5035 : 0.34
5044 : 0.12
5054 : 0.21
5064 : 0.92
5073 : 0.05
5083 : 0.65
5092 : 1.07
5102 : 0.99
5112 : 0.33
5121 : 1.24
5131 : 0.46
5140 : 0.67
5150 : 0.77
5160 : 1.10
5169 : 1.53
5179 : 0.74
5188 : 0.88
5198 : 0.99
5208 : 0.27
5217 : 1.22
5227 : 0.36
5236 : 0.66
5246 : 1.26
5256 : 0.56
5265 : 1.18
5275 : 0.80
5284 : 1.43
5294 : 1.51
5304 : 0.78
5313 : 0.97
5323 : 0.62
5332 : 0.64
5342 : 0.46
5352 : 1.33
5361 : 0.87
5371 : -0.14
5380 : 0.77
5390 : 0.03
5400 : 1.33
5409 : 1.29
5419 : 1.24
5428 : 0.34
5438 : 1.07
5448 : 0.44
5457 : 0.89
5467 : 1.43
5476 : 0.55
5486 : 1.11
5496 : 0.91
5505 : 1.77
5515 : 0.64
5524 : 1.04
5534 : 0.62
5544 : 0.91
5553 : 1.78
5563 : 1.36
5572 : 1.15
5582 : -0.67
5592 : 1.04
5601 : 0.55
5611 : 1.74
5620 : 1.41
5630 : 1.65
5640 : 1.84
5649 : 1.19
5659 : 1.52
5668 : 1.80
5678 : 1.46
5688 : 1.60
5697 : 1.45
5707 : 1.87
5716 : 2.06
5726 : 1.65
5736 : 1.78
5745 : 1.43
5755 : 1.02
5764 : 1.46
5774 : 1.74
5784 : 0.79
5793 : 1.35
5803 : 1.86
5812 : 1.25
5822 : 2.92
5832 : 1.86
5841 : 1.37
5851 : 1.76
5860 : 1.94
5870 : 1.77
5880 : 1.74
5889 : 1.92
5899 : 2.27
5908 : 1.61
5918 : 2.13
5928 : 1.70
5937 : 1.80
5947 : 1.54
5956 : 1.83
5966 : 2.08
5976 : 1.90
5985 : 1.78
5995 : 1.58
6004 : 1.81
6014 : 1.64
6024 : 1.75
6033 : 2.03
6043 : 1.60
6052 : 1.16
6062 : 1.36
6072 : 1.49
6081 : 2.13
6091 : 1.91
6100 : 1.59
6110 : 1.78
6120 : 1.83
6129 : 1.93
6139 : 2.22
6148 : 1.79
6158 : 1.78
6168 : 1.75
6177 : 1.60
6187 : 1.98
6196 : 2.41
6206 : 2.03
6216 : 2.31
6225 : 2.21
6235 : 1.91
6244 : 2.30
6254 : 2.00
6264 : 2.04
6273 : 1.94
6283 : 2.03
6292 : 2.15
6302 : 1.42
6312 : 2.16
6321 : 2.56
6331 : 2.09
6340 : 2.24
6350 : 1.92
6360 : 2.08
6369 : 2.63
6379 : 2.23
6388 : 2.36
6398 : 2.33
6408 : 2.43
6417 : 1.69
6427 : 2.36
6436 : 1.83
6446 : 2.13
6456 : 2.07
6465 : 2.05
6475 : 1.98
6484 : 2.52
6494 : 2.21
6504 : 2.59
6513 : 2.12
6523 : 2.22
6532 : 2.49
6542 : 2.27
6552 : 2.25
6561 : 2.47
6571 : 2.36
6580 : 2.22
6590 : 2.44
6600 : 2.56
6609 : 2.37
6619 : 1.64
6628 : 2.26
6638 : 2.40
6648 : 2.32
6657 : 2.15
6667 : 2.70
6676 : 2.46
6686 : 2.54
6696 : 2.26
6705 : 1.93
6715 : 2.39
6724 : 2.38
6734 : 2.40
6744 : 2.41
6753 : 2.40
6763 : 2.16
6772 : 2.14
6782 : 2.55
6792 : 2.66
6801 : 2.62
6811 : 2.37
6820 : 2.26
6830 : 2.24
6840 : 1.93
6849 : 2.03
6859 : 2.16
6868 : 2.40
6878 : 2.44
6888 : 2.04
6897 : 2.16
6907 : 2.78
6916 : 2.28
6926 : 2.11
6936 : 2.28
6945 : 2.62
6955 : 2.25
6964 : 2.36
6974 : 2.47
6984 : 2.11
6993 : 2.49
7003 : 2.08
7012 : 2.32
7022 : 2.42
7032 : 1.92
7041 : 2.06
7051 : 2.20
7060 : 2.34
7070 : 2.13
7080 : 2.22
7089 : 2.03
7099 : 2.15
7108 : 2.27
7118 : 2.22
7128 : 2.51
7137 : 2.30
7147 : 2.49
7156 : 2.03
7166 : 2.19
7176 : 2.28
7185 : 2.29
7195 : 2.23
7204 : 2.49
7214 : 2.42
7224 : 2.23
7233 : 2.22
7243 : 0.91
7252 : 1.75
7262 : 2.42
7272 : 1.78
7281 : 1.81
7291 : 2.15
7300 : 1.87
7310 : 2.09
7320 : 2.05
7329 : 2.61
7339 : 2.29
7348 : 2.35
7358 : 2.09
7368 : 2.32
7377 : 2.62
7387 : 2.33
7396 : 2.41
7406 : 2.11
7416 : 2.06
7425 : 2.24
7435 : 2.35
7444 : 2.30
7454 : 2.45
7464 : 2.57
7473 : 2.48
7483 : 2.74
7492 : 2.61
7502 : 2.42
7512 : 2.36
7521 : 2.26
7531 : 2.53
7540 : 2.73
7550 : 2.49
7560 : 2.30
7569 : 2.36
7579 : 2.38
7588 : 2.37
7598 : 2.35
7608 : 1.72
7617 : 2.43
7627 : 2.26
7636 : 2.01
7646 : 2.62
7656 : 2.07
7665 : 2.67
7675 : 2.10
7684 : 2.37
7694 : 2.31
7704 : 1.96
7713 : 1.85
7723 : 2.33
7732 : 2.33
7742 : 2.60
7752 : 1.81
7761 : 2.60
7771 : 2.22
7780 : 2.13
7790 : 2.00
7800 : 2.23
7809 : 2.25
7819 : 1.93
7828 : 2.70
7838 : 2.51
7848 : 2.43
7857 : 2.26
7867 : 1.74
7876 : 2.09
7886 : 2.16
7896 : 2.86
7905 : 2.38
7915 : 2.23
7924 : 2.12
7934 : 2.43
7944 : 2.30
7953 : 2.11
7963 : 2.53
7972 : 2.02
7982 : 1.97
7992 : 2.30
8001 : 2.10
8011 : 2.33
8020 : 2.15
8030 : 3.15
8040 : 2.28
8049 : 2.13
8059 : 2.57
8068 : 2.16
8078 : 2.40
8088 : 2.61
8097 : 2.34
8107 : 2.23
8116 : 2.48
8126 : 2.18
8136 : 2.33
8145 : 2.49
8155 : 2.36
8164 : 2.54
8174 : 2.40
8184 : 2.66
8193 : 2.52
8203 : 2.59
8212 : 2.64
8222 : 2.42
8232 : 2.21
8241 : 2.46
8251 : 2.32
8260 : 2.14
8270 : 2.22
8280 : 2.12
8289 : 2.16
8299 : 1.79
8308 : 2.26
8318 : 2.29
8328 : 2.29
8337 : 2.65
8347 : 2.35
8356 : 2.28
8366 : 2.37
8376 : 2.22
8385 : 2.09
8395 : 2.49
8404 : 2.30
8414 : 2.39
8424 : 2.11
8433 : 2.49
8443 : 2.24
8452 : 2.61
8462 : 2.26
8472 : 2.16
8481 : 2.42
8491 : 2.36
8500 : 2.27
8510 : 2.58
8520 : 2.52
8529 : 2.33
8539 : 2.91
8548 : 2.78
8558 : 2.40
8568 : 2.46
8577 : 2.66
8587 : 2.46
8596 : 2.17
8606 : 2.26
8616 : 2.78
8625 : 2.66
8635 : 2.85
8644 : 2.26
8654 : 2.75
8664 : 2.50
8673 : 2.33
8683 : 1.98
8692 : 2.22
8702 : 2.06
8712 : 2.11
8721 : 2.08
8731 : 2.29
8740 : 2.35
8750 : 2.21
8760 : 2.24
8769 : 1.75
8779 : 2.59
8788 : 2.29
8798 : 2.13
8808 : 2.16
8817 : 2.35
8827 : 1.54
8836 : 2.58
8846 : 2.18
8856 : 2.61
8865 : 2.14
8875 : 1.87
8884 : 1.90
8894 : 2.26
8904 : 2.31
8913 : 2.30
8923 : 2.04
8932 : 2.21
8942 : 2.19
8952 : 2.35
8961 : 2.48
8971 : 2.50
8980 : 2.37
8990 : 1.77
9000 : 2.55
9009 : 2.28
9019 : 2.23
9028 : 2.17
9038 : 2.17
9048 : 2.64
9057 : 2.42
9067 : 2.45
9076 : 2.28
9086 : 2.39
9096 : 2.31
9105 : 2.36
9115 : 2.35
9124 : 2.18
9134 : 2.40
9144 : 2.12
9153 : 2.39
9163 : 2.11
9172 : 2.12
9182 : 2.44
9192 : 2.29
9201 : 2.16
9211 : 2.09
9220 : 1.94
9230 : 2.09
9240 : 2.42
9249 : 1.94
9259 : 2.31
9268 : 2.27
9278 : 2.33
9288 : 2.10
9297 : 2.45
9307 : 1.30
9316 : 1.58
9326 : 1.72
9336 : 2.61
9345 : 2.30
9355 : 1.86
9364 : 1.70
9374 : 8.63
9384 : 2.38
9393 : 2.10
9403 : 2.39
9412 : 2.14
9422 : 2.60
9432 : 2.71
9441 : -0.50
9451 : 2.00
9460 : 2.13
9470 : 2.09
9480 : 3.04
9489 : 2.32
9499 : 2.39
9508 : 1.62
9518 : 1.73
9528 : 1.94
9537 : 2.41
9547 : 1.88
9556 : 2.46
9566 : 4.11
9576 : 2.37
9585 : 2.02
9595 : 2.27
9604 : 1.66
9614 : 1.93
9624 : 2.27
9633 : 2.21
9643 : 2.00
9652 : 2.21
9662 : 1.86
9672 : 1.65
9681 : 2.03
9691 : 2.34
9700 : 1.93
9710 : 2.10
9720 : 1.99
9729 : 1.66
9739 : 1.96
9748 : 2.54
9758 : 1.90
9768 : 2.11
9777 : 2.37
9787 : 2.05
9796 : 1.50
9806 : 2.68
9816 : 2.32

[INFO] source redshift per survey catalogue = 0.41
